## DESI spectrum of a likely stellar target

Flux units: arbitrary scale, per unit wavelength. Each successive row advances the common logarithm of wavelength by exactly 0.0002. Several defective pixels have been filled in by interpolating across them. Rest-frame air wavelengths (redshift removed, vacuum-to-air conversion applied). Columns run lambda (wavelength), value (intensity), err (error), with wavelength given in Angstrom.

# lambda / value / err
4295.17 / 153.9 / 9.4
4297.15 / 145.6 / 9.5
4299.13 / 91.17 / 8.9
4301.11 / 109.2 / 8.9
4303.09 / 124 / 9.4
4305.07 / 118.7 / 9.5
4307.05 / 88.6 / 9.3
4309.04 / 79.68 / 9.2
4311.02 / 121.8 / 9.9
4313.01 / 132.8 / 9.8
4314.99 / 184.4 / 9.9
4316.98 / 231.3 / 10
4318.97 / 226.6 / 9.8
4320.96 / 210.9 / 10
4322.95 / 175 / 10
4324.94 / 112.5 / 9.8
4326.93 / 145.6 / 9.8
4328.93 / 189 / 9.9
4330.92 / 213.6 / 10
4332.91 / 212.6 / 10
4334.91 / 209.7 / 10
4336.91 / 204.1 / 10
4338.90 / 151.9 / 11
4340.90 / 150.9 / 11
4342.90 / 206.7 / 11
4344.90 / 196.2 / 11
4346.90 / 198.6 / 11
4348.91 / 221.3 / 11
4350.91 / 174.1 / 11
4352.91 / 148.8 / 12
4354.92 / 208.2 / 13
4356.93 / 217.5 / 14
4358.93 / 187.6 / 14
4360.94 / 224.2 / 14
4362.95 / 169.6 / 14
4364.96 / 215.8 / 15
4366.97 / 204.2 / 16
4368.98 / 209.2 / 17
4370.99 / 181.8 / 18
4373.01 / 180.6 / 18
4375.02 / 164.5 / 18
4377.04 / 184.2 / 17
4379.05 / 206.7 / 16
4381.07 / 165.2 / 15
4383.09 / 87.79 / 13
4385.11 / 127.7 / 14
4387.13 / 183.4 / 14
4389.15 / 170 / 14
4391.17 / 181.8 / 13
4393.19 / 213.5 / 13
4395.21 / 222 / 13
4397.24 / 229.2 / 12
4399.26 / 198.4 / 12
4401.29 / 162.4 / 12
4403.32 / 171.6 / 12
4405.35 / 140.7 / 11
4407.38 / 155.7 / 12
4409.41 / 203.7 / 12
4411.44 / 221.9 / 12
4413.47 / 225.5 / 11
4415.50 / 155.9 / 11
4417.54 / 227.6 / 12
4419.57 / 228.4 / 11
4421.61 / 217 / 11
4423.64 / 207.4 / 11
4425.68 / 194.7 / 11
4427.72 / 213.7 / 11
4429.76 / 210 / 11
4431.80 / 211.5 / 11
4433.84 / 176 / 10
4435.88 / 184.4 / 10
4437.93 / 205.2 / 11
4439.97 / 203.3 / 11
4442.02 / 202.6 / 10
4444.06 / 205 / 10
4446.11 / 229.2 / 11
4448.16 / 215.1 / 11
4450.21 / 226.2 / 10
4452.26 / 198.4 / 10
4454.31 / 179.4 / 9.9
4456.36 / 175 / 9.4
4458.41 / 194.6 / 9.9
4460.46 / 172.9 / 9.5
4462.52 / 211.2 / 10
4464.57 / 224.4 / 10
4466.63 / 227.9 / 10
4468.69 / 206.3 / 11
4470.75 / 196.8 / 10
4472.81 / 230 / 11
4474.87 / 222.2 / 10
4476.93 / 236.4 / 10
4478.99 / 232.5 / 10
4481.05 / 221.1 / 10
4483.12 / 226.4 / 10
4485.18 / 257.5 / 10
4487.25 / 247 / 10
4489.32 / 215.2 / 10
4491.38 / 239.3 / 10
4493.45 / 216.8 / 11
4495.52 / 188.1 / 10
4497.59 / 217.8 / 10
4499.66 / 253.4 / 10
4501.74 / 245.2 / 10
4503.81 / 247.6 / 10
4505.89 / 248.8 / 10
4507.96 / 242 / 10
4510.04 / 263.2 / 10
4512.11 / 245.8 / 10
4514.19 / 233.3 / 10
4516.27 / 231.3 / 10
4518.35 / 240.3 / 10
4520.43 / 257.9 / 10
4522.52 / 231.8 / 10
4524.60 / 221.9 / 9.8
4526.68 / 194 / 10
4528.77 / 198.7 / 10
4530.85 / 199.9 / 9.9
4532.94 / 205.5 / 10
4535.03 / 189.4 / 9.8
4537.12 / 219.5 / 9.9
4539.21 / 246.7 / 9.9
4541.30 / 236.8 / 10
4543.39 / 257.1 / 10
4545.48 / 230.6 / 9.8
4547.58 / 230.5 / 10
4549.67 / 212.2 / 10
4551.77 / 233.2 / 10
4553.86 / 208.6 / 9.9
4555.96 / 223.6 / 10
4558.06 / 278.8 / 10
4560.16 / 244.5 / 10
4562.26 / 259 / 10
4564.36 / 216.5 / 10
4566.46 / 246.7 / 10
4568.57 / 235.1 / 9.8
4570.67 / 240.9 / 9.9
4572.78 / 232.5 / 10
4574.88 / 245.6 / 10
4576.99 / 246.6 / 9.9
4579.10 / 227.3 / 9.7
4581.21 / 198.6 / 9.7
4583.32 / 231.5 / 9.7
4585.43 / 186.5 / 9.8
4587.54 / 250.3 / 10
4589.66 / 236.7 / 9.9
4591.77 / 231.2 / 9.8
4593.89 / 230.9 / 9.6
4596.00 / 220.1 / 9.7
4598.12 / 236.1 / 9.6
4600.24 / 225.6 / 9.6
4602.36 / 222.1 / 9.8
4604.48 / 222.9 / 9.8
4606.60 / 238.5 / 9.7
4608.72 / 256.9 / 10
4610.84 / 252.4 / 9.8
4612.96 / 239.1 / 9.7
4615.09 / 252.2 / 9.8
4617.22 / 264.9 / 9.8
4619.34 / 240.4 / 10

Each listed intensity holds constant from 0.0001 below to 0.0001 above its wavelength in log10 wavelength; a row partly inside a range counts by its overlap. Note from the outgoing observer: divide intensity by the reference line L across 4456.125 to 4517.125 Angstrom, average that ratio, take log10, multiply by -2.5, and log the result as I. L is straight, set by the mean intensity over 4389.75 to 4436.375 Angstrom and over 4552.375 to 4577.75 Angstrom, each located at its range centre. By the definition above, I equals -0.039 mag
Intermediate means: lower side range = 198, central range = 226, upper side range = 240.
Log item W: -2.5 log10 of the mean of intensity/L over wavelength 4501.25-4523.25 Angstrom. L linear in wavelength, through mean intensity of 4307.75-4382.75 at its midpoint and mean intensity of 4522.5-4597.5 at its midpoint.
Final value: -0.13 mag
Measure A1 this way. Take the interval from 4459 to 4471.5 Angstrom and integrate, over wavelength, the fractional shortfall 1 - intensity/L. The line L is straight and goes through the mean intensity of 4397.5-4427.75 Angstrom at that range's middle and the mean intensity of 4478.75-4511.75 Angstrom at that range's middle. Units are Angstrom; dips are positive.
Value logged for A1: 0.82 Angstrom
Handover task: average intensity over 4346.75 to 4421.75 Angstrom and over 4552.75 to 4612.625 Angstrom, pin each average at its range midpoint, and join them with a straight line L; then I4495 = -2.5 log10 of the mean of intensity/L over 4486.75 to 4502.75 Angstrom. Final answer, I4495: -0.07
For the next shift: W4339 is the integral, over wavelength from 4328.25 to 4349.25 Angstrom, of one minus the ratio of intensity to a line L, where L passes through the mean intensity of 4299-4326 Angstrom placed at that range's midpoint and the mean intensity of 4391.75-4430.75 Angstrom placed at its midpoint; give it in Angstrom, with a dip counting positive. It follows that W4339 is -4.7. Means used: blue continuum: 145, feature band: 195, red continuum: 200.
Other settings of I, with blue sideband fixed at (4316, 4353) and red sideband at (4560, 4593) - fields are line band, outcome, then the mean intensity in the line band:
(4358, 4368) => -0.03 mag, 200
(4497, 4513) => -0.12 mag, 246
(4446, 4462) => 0.07 mag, 197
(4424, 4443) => 0.04 mag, 200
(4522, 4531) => 0.07 mag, 209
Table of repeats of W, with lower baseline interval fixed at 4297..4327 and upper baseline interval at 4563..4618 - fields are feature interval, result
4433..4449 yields -0.10 mag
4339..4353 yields -0.20 mag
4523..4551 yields -0.01 mag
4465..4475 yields -0.11 mag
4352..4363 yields -0.23 mag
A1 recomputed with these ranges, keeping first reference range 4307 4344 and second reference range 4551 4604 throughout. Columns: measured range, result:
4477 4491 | -1.6 Angstrom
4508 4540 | -0.9 Angstrom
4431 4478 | -0.6 Angstrom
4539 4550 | -0.6 Angstrom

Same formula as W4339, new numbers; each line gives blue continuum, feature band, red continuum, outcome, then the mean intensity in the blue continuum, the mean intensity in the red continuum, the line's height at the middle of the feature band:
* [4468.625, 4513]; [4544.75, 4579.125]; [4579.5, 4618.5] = -0.5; 232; 233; 233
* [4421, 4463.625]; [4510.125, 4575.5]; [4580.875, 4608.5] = -3.8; 201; 227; 218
